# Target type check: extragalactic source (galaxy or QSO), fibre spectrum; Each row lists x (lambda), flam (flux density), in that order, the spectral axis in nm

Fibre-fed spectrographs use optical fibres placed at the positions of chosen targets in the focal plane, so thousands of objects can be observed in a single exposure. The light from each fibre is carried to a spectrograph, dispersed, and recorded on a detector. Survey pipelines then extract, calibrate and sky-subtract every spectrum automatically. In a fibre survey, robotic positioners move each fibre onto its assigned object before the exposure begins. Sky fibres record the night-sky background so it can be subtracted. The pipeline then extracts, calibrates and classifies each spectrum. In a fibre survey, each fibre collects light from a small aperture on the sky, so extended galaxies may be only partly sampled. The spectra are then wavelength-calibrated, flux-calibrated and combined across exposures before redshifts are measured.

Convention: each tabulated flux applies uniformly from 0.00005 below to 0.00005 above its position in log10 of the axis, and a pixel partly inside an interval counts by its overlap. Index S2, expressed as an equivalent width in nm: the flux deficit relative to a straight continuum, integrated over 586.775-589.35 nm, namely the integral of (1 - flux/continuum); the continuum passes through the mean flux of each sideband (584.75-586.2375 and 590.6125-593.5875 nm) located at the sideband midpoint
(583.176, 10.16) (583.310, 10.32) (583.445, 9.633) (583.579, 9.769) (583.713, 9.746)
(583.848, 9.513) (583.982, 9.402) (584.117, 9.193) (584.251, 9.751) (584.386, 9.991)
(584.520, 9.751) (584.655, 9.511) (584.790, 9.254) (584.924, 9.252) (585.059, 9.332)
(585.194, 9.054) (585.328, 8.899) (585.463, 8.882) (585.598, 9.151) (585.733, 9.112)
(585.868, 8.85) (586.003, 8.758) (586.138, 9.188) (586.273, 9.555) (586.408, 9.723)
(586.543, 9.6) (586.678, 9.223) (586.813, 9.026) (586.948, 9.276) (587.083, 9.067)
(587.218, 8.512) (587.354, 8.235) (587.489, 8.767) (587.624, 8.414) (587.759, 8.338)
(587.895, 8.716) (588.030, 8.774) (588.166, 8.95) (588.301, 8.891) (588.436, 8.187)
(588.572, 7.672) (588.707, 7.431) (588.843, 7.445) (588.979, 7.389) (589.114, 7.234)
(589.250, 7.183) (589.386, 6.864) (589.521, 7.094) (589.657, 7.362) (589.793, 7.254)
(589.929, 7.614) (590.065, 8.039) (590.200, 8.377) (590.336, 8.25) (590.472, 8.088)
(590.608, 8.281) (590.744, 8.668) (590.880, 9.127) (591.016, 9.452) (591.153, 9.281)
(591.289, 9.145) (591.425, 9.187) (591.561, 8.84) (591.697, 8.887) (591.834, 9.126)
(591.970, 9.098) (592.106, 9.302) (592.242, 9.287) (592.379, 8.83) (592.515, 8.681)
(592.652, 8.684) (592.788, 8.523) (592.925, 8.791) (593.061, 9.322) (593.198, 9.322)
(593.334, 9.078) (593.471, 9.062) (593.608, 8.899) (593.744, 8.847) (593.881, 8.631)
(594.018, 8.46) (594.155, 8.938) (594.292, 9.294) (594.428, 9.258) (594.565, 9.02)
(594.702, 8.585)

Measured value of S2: 0.22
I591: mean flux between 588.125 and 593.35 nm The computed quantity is 8.41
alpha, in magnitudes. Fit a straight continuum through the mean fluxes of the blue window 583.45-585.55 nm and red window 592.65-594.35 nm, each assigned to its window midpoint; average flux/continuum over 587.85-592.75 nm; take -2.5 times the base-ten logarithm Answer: 0.09 mag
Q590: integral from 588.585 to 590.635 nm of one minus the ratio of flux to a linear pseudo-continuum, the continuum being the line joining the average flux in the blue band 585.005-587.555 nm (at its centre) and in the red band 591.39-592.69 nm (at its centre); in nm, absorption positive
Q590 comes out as 0.33 nm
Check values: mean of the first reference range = 9.06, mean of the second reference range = 8.99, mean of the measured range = 7.58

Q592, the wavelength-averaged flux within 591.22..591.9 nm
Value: 9.04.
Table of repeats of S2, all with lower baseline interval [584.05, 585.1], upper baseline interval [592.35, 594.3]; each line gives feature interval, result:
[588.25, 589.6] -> 0.25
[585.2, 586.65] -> 0.04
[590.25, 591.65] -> 0.03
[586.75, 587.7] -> 0.06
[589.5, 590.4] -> 0.14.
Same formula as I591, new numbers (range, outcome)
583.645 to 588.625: 9.07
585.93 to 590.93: 8.34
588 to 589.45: 7.79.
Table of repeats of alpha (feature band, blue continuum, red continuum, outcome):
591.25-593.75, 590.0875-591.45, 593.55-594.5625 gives -0.02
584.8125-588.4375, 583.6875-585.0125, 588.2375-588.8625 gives -0.04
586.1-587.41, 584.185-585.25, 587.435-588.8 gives -0.04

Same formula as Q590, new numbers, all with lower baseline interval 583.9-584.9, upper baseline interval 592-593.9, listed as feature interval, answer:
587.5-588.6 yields 0.090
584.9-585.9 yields 0.043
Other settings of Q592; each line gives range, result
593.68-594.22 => 8.71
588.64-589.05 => 7.42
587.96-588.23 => 8.85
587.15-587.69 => 8.48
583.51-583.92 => 9.69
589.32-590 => 7.24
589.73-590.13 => 7.63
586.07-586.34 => 9.37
